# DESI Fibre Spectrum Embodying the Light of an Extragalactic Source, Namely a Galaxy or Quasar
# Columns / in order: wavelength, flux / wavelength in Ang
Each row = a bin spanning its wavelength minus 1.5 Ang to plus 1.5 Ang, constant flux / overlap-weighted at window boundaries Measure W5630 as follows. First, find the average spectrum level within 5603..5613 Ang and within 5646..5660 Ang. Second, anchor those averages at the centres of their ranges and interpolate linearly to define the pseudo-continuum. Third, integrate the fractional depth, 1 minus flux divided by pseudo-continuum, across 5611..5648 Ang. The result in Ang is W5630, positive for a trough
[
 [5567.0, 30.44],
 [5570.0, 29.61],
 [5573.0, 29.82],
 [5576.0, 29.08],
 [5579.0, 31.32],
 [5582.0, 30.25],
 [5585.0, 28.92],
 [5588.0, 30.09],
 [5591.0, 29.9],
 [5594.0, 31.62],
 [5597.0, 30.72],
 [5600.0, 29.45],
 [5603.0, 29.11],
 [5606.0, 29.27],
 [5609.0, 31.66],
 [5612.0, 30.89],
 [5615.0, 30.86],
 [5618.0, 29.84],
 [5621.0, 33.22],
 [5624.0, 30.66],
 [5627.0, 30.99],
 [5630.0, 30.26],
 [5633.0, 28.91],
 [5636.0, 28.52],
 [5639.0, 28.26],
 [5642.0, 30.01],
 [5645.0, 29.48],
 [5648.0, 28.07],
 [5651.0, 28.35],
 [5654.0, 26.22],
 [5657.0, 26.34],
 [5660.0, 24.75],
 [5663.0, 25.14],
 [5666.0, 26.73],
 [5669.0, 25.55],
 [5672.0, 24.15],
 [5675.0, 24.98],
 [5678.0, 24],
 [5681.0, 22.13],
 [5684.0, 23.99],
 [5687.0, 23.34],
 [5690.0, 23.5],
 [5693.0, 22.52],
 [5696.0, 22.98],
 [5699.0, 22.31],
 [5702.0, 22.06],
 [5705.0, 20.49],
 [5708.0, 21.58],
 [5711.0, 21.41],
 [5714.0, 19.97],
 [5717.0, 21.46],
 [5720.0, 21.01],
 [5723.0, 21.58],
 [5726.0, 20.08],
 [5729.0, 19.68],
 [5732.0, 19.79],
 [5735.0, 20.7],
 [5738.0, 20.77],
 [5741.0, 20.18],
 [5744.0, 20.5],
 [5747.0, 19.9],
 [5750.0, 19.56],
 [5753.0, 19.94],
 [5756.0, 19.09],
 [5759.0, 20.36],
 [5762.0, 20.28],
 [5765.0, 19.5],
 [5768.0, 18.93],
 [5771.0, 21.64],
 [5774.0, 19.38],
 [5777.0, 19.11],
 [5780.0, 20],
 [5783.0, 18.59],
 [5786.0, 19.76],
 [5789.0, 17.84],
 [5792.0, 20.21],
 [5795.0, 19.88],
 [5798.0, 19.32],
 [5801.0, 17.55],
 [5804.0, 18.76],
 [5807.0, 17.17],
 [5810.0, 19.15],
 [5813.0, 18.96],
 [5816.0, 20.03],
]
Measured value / -1.64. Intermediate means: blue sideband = 30.4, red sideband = 27.1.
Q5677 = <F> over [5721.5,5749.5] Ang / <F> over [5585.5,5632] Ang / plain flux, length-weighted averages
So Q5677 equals 0.7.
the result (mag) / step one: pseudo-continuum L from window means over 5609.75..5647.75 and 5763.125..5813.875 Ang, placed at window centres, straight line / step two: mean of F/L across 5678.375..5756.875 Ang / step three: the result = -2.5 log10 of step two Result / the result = 0.13 mag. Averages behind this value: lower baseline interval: 30.1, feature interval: 21.2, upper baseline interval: 19.2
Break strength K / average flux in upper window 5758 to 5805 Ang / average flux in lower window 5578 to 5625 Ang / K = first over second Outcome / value 0.64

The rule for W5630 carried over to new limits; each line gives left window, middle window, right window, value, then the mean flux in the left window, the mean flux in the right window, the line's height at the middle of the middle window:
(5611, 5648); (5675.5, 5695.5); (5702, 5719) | 0.4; 30.1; 21.1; 23.9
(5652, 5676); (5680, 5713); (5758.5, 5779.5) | 2.0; 25.6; 19.9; 23.8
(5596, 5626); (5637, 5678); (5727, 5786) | 0.7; 30.6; 19.9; 27.2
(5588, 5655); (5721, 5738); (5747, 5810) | 1.7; 29.9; 19.4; 22.6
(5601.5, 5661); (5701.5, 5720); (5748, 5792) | 2.1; 29.3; 19.6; 23.7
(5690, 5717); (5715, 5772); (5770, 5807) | 0.9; 21.8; 19.2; 20.6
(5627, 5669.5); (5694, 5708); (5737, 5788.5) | 1.3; 27.8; 19.8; 24.1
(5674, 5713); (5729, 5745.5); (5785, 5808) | 0.6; 22.7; 18.8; 21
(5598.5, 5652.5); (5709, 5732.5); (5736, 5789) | 2.3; 29.9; 19.8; 22.9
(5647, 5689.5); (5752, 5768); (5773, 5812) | 0.7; 25.2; 19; 20.6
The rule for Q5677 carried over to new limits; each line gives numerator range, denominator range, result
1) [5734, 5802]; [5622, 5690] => 0.73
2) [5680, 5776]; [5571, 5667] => 0.71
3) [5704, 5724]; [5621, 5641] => 0.71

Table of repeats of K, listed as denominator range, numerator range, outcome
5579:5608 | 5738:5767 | 0.66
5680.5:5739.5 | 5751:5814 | 0.90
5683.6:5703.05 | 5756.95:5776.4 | 0.87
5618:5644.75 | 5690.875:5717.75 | 0.72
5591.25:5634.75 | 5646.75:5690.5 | 0.83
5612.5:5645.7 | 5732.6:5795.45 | 0.66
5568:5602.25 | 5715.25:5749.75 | 0.68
